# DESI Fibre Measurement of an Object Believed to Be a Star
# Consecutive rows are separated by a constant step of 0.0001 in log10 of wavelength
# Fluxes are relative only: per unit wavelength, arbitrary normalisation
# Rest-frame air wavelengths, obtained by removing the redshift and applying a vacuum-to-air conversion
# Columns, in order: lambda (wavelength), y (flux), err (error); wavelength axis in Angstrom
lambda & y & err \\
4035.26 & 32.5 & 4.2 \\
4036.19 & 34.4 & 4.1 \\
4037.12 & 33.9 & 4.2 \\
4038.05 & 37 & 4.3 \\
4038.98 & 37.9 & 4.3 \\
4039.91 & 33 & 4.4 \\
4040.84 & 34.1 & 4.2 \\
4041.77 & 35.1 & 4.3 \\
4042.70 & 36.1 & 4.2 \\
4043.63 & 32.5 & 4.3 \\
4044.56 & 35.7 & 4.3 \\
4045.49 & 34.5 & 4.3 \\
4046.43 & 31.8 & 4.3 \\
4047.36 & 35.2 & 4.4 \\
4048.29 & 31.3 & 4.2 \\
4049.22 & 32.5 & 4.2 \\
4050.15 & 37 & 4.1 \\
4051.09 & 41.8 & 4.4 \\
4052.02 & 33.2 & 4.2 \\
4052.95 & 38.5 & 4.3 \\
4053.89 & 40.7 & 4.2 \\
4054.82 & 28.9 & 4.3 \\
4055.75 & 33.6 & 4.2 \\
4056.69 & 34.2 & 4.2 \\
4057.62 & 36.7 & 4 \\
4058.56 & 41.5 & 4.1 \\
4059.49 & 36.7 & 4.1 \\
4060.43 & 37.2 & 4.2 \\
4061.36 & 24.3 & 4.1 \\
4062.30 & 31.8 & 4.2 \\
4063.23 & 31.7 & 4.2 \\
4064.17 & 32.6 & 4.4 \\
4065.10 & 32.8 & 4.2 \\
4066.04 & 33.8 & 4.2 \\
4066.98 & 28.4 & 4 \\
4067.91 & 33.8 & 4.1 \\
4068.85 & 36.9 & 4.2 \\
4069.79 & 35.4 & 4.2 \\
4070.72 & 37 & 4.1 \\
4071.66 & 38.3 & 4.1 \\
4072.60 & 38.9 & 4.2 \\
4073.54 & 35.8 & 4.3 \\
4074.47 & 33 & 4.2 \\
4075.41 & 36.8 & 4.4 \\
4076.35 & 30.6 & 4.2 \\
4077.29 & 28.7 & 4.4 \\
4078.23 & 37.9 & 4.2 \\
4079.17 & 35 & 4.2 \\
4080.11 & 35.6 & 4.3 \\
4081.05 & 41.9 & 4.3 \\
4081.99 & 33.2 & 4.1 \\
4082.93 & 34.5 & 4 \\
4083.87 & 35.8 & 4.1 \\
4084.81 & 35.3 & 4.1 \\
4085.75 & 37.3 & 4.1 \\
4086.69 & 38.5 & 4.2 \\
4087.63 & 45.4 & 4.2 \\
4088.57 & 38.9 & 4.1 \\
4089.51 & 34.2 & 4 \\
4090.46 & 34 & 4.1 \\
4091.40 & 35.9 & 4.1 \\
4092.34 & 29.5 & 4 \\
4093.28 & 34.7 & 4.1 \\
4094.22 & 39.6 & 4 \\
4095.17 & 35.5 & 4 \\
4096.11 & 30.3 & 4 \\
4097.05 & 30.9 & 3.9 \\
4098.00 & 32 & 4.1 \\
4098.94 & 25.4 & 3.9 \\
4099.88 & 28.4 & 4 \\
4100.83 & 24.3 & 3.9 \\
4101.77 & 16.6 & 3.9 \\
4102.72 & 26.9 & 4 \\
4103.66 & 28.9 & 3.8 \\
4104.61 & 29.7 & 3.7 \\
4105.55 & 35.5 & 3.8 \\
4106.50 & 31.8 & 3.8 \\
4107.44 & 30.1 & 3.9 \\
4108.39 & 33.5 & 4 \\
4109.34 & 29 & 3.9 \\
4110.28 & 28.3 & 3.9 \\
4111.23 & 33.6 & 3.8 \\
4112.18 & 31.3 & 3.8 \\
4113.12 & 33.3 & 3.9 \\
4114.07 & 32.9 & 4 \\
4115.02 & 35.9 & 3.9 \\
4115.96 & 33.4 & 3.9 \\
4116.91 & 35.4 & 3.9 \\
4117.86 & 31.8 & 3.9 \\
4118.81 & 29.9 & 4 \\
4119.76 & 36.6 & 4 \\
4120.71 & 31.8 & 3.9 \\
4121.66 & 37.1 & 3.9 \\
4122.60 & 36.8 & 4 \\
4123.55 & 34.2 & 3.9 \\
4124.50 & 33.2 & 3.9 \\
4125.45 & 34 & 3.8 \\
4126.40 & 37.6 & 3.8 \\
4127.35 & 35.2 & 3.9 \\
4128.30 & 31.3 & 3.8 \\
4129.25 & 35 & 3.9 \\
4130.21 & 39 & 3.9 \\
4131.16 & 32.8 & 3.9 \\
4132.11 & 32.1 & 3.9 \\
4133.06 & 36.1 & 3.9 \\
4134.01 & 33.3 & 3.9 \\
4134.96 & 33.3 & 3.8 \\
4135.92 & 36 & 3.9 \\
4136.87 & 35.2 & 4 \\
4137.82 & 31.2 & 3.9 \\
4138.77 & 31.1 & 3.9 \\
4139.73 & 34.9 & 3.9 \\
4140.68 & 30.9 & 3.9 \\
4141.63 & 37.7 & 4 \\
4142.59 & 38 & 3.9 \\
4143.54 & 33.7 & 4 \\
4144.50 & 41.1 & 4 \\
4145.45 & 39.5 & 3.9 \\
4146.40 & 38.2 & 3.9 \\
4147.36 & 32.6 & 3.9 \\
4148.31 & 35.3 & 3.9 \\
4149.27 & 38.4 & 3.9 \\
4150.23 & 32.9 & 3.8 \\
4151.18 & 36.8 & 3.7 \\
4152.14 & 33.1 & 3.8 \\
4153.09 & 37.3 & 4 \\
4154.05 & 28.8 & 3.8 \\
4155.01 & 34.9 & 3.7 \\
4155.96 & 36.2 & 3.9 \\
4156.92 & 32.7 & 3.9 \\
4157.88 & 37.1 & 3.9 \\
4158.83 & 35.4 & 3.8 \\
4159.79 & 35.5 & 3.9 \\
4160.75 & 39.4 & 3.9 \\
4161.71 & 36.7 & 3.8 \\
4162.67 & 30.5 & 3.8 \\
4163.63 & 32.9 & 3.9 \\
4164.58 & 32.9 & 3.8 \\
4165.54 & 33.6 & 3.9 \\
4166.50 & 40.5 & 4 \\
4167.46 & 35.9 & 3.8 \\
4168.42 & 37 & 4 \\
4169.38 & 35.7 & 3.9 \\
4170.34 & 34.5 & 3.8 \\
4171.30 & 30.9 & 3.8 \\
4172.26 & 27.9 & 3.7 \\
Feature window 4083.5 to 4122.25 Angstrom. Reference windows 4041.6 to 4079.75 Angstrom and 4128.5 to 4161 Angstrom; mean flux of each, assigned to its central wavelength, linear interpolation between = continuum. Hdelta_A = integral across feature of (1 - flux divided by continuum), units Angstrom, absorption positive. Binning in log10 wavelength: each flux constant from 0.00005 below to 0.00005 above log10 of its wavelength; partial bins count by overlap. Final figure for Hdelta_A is 2.4 Angstrom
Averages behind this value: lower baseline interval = 34.6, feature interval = 32.7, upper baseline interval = 35.1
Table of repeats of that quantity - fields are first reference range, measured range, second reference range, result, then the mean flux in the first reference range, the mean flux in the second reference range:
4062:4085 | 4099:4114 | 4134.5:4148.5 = 2.4 Angstrom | 34.6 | 35.3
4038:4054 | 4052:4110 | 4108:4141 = 1.5 Angstrom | 35.3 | 33.6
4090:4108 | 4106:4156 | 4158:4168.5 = -1.8 Angstrom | 30.5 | 35.5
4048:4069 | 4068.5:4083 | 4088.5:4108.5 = -1.2 Angstrom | 34.3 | 31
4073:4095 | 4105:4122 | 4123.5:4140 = 1.0 Angstrom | 35.7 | 34.2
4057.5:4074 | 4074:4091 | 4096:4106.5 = -2.4 Angstrom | 34.6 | 28.2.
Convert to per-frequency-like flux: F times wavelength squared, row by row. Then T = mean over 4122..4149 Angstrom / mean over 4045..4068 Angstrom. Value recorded 1.06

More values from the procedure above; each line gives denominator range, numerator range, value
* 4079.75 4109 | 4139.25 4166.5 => 1.10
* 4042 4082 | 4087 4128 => 0.96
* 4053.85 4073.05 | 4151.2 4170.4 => 1.07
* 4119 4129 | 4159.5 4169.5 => 1.04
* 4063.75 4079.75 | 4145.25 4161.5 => 1.07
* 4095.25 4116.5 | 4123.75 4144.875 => 1.16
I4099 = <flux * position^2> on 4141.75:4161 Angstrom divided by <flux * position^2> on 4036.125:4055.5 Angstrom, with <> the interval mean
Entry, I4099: 1.08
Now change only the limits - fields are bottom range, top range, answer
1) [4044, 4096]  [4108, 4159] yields 1.01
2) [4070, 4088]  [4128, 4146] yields 0.99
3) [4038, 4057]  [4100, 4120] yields 0.91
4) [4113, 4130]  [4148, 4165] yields 1.03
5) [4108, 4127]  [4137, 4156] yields 1.06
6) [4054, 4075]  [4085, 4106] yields 0.96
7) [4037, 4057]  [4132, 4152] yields 1.05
